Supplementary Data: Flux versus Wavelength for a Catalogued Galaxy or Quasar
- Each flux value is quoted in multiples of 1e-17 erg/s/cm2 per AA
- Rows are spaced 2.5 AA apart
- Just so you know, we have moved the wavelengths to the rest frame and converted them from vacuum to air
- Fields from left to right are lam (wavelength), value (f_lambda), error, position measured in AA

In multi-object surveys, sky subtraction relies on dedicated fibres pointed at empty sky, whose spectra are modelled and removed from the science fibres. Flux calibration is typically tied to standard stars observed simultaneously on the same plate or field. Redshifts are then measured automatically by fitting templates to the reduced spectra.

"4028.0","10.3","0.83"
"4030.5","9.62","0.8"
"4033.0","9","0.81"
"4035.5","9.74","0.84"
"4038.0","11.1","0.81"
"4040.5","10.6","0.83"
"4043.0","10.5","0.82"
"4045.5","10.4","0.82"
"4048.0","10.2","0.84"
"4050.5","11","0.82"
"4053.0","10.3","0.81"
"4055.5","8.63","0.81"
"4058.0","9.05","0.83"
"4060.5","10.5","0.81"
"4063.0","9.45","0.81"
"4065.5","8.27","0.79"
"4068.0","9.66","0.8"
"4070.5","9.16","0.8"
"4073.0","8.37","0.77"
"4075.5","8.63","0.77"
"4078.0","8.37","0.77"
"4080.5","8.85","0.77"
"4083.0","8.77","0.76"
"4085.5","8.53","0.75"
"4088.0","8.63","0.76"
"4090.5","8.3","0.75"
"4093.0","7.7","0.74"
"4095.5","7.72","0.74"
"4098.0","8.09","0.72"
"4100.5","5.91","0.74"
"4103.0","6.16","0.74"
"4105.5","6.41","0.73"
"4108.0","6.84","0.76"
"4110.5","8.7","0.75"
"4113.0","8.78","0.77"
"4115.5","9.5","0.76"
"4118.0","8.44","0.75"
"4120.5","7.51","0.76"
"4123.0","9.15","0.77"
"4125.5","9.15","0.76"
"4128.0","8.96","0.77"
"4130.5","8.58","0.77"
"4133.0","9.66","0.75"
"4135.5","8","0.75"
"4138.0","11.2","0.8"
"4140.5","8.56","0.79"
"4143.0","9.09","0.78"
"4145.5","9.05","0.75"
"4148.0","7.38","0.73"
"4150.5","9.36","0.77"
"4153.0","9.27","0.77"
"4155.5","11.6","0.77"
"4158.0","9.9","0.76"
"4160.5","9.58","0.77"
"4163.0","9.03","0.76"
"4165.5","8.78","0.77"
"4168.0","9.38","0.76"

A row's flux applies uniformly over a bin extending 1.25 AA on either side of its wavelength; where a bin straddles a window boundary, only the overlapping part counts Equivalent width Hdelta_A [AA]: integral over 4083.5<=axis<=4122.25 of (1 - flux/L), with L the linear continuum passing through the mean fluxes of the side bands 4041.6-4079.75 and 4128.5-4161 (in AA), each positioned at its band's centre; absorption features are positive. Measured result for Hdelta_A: 6.4 AA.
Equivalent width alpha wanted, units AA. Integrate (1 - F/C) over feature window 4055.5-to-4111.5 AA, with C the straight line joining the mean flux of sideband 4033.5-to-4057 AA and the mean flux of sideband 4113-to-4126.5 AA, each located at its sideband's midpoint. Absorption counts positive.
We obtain 7.1 AA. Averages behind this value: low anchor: 10.2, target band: 8.28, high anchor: 8.75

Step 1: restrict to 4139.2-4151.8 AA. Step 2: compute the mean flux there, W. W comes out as 8.7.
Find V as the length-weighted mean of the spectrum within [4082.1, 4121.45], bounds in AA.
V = 7.87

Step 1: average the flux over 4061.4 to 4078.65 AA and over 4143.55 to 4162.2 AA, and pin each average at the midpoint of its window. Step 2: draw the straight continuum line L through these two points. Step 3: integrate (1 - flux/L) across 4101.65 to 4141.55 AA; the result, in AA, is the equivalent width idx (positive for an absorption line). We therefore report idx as 3.3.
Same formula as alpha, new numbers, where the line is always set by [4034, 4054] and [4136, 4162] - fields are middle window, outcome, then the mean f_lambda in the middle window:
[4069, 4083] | 2.00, 8.7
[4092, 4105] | 3.76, 7.06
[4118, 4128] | 1.11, 8.63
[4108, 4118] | 1.17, 8.65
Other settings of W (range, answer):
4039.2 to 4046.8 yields 10.5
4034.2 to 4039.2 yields 10.4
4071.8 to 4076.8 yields 8.5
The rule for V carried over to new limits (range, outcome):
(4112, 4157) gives 9.08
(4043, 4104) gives 8.82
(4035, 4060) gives 10.2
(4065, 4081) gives 8.78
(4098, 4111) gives 6.82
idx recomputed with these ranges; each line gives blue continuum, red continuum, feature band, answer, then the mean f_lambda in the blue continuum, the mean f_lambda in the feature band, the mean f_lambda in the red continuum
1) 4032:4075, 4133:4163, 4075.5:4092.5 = 1.9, 9.75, 8.54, 9.36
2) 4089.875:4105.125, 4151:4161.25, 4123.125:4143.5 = -0.5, 7.22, 9.15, 10.1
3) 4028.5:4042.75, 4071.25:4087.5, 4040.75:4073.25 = -1.3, 10.1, 9.72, 8.61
